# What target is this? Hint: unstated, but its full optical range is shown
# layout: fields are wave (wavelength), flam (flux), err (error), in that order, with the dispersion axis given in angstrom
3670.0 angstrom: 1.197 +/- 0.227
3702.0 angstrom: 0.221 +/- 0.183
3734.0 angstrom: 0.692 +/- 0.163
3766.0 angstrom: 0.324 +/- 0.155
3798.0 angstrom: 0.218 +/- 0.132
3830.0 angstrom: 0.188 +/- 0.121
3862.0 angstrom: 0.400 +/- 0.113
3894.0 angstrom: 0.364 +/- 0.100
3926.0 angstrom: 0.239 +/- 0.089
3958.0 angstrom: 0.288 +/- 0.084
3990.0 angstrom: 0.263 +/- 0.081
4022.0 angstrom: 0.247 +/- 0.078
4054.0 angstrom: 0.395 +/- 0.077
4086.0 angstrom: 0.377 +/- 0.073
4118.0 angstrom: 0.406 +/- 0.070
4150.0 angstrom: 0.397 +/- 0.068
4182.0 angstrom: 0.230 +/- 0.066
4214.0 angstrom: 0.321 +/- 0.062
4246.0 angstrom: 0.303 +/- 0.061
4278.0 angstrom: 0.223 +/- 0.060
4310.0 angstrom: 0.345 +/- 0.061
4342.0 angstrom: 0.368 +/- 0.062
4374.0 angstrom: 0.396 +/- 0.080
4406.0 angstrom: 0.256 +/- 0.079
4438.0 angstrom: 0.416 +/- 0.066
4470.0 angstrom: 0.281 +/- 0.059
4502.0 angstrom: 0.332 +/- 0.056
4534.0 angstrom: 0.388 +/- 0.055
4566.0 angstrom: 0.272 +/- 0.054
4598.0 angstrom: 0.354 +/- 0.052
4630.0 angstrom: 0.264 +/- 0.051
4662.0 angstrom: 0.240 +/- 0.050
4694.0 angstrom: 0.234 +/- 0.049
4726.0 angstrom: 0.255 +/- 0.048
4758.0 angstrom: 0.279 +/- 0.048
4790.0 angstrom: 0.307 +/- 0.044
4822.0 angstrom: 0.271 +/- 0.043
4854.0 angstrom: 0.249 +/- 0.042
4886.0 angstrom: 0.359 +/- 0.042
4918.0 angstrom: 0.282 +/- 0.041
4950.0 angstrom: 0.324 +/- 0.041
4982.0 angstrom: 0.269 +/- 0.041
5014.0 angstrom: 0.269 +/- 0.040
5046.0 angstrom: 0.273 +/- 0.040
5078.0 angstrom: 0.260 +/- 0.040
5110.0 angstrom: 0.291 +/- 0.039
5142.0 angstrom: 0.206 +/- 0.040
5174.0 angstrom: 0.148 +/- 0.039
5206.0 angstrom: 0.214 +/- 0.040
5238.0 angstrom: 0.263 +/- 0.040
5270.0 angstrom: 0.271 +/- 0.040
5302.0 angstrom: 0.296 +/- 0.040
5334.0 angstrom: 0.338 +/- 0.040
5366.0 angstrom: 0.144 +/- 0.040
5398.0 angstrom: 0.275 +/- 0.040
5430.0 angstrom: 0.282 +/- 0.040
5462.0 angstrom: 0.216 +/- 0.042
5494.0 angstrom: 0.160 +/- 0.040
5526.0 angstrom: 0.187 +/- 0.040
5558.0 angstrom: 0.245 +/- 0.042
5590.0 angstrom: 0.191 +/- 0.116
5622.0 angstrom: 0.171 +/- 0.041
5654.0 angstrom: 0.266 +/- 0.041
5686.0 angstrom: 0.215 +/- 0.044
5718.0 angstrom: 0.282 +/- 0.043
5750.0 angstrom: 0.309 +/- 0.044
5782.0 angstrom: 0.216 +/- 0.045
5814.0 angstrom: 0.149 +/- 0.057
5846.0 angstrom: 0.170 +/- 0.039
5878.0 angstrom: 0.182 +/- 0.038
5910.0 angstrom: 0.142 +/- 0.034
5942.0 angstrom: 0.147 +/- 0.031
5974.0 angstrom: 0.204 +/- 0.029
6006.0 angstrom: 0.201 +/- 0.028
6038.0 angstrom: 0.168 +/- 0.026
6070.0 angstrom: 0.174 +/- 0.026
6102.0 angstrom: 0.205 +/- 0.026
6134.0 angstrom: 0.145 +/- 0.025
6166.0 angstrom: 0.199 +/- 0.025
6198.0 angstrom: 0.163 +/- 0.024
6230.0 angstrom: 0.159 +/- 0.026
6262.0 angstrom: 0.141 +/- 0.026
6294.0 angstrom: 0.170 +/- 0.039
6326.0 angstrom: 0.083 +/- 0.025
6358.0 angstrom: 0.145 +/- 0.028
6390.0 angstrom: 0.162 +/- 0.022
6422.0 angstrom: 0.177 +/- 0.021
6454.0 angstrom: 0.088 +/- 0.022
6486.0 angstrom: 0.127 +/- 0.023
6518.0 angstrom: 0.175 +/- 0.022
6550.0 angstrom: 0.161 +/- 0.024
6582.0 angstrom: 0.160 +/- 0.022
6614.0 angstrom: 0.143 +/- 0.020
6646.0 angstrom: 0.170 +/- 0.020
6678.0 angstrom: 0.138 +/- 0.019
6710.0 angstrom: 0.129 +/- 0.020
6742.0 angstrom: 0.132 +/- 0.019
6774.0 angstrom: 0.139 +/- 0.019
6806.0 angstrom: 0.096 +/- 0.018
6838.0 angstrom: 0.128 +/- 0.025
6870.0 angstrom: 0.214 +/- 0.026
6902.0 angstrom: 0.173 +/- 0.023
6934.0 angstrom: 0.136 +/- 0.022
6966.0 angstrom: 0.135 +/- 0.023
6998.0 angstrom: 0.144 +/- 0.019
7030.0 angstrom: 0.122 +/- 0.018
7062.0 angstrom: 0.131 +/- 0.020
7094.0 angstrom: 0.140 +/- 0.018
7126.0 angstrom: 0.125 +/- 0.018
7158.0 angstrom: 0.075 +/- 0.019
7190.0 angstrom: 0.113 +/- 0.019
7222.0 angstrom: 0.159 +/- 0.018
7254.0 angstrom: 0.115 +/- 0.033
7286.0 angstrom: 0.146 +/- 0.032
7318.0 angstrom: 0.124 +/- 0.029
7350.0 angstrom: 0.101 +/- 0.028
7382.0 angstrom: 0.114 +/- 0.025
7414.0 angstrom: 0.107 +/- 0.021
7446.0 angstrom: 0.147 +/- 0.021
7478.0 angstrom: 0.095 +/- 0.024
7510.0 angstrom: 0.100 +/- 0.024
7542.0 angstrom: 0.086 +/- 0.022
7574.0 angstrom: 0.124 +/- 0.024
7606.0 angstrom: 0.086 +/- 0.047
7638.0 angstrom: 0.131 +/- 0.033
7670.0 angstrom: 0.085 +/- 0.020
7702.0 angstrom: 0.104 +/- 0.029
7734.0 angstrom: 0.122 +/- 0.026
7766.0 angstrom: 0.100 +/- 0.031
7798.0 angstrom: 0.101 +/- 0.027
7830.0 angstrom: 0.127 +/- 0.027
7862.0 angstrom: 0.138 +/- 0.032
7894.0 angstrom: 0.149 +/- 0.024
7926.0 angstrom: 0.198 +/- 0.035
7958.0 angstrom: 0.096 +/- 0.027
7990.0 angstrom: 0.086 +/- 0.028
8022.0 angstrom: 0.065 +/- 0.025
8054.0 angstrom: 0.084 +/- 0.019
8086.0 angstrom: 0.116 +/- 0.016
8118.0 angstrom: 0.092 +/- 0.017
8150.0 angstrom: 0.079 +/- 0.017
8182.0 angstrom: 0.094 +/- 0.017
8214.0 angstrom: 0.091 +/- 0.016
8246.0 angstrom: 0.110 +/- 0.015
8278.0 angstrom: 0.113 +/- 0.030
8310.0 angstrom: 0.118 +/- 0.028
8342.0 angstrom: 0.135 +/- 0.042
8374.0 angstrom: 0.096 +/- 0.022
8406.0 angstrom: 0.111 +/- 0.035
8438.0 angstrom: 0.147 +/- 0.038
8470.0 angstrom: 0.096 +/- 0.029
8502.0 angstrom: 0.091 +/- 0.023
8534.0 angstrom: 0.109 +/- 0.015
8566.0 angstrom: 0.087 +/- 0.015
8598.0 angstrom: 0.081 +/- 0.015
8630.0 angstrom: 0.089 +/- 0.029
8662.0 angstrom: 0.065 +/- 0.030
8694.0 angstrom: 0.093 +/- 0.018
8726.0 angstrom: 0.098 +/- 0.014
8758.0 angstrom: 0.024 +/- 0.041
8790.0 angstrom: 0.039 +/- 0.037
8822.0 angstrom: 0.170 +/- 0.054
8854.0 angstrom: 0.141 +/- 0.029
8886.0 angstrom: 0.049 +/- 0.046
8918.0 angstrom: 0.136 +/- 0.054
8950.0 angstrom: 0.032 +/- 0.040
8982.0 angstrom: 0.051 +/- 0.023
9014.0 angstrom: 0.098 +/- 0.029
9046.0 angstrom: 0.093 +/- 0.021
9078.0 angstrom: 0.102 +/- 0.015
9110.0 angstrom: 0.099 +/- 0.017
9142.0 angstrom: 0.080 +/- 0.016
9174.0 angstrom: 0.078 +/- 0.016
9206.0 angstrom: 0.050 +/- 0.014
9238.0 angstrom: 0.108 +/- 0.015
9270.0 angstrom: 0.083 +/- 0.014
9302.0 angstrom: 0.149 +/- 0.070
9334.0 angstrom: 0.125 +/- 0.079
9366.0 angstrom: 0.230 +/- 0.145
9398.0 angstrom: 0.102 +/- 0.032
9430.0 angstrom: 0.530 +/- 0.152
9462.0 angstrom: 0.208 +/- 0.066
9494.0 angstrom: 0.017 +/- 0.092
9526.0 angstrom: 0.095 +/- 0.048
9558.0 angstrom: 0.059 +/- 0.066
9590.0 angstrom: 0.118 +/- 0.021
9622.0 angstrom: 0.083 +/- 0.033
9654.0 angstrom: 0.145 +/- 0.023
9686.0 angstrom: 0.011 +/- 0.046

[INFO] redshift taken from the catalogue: 1.48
